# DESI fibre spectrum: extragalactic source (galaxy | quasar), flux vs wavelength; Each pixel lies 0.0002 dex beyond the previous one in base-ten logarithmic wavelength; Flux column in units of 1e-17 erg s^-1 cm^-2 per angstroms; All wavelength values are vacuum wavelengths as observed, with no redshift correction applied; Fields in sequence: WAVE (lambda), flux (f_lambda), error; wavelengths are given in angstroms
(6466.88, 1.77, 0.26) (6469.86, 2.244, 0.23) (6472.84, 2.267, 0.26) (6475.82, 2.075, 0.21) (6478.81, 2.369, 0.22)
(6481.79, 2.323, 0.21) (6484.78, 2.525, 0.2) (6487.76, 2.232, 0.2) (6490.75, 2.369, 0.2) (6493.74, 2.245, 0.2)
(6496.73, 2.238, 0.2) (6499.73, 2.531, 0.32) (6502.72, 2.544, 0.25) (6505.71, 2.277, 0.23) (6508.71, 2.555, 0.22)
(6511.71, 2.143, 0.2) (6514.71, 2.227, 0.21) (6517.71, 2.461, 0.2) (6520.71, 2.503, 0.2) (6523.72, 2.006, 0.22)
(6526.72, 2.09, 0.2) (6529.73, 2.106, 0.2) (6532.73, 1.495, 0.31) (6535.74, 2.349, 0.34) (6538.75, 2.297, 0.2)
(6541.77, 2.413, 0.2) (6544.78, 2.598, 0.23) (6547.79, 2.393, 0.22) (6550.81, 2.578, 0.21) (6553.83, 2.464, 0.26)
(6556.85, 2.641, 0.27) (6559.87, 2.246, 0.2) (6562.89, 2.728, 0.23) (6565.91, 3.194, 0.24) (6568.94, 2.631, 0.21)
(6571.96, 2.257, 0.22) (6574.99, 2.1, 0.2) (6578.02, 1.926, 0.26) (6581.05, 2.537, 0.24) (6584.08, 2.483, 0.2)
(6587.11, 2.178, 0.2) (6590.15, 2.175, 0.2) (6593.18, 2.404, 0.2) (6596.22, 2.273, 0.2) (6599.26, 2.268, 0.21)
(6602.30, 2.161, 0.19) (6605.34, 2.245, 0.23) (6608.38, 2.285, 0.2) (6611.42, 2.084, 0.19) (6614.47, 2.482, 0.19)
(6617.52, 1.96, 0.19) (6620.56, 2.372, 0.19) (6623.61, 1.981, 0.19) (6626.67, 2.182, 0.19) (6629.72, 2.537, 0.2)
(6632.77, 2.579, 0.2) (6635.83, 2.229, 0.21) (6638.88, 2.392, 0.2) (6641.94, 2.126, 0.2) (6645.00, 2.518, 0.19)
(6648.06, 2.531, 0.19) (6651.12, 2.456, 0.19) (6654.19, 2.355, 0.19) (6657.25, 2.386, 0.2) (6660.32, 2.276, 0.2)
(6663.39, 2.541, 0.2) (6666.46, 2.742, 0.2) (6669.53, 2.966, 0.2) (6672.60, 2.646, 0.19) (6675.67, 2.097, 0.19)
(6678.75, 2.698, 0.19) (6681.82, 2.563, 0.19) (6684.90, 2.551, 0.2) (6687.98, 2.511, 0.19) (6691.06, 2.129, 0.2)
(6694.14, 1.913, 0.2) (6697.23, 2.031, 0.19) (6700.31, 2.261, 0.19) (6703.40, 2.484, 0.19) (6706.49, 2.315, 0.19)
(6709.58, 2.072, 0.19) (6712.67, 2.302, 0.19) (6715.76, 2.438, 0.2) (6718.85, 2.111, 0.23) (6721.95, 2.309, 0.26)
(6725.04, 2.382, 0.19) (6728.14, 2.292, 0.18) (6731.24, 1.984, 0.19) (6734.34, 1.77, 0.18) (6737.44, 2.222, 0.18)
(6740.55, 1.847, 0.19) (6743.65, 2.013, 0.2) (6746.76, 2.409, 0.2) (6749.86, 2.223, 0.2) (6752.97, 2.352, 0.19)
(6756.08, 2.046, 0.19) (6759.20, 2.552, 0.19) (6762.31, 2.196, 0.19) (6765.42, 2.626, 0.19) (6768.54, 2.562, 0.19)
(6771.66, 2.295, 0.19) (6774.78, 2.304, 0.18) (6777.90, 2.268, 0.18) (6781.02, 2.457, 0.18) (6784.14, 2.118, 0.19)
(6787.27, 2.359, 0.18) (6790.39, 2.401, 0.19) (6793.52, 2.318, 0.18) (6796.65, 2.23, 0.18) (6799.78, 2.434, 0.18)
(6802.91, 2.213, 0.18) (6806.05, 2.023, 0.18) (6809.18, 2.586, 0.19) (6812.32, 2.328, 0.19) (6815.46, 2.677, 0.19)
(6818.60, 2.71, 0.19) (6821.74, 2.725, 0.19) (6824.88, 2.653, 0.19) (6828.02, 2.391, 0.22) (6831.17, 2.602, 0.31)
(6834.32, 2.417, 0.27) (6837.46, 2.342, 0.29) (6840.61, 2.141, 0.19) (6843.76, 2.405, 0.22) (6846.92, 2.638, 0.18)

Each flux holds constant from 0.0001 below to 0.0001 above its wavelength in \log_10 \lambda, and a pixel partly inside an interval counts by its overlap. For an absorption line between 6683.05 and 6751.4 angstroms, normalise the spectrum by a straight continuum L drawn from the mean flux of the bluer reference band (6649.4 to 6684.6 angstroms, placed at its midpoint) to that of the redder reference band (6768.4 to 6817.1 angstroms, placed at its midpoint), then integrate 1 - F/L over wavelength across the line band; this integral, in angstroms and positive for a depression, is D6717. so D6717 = 6.7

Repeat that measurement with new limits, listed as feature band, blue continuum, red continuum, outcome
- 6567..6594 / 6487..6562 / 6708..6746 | -0.4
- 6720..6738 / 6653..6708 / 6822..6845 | 2.0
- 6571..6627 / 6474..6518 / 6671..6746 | 1.6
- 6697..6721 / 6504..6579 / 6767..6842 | 1.2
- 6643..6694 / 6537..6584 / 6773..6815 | -1.7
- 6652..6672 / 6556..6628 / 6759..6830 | -1.7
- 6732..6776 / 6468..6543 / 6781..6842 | 2.6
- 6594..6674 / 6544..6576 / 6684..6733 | 0.7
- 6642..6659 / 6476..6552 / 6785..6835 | -0.4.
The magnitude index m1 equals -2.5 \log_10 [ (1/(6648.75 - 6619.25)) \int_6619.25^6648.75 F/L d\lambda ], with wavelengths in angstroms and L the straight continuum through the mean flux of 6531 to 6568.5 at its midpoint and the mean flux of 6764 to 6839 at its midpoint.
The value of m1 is 0.05 mag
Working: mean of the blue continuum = 2.45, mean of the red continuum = 2.42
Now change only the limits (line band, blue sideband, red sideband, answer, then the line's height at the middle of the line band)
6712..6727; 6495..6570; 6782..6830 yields 0.04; 2.4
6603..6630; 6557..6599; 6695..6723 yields 0.06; 2.35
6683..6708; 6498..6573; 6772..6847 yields 0.05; 2.4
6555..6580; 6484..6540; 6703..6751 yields -0.10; 2.25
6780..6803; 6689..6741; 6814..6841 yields 0.05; 2.42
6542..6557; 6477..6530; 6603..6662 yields -0.09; 2.32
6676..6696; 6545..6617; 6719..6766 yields -0.05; 2.26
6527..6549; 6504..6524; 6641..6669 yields 0.06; 2.35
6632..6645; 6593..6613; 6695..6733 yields -0.05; 2.24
